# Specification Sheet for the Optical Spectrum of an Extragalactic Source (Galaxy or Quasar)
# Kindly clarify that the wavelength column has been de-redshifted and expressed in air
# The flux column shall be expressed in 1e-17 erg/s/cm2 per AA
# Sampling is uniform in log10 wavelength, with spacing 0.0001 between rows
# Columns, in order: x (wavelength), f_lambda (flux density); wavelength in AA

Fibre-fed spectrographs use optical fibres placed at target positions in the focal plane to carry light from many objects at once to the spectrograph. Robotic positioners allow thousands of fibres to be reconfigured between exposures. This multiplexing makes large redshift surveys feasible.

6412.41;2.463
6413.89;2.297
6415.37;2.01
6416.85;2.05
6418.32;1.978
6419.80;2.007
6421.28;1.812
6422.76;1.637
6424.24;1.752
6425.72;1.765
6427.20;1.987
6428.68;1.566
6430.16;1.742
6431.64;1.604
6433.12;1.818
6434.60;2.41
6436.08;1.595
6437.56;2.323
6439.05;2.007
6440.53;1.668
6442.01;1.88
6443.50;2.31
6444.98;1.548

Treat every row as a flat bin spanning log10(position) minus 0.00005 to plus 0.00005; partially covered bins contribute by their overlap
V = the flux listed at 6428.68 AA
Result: 1.566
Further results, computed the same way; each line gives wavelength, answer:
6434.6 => 2.41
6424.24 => 1.752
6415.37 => 2.01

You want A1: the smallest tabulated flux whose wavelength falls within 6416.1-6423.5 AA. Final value 1.637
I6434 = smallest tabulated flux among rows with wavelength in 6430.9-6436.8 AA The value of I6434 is 1.595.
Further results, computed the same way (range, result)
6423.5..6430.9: 1.566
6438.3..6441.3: 1.668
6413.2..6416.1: 2.01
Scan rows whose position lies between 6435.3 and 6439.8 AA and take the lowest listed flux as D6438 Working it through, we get 1.595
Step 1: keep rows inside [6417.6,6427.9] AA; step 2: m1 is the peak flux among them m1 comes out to 2.007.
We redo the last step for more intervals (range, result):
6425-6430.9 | 1.987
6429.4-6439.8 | 2.41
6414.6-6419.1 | 2.05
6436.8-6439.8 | 2.323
